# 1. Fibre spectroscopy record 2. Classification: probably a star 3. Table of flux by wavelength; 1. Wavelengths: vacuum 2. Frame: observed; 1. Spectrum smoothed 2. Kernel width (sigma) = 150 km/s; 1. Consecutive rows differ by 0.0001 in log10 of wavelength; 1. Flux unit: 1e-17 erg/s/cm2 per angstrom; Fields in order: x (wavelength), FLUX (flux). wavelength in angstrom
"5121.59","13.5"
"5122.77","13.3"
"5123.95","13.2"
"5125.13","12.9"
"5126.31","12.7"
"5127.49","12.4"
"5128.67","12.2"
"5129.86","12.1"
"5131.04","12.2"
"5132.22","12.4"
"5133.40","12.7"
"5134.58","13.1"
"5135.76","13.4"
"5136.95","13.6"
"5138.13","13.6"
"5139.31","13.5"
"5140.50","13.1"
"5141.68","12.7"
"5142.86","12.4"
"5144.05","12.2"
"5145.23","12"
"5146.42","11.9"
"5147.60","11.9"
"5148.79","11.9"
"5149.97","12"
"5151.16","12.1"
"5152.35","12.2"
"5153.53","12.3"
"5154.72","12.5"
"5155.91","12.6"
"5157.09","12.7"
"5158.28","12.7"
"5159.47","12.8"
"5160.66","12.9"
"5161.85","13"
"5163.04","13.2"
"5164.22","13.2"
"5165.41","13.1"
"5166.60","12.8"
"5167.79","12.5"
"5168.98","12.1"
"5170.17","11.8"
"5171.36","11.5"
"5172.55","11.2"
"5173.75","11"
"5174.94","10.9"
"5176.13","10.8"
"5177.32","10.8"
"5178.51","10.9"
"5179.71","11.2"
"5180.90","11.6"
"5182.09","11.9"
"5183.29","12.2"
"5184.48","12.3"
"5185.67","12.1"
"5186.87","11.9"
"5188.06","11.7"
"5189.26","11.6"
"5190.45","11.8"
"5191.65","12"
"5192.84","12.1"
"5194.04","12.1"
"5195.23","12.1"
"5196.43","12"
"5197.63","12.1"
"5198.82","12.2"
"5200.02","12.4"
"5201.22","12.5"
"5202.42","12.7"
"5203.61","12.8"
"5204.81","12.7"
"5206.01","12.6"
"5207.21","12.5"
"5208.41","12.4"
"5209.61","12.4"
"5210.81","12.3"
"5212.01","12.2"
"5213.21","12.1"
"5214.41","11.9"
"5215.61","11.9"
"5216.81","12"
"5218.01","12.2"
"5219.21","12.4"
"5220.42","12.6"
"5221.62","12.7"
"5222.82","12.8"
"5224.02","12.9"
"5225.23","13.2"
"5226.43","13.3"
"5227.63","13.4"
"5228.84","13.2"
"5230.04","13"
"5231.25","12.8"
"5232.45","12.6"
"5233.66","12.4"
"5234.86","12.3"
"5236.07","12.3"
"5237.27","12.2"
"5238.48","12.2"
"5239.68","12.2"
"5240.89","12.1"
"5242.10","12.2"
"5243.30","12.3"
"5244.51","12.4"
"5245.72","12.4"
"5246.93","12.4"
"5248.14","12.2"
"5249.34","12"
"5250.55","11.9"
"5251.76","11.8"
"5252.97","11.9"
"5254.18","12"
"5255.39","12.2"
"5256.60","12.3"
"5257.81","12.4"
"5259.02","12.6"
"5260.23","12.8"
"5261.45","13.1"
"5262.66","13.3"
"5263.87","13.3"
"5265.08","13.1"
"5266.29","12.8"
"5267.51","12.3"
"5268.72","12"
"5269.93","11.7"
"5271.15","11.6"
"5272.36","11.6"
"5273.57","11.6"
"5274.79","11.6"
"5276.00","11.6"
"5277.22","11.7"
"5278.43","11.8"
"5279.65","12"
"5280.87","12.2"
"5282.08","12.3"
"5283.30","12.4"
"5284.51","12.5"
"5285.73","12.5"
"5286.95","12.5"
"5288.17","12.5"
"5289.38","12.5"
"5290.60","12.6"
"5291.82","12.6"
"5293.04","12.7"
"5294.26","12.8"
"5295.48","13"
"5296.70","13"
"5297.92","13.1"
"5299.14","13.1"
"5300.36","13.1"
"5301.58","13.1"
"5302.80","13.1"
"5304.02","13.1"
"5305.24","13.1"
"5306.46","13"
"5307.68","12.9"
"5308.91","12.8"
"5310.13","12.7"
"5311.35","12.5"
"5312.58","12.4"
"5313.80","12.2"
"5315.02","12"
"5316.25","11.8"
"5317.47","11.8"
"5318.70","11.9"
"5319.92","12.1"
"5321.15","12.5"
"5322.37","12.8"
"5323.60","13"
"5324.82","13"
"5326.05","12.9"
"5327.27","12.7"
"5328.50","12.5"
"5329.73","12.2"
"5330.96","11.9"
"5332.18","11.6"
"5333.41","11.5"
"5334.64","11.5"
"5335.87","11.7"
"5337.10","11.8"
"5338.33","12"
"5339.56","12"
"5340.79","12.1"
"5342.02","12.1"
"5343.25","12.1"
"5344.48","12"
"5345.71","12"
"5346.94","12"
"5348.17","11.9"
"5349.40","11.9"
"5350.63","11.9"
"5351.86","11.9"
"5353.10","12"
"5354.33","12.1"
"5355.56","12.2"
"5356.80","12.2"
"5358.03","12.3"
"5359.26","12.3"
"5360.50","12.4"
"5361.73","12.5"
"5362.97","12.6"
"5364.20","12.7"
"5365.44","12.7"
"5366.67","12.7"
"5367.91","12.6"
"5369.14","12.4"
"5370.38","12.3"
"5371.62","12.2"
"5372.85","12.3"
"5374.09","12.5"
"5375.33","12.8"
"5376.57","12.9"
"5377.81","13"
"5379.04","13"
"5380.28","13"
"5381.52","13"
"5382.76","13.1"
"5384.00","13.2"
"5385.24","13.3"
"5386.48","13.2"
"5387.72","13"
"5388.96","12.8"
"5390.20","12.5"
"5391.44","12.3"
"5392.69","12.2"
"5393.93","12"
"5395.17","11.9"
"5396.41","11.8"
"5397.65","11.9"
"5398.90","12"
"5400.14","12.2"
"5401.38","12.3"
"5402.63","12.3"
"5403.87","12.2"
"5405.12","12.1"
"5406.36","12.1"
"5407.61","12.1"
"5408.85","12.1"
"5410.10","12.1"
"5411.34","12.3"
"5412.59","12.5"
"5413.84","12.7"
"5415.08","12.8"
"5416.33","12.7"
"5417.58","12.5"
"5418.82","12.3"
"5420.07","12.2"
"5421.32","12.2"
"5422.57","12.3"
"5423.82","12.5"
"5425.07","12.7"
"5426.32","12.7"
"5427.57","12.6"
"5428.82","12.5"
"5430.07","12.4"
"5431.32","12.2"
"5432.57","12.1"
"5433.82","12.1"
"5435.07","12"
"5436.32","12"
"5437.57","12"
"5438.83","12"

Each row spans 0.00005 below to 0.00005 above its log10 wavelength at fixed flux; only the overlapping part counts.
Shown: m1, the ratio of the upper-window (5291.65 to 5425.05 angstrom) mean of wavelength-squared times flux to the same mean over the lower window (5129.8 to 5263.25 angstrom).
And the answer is 1.1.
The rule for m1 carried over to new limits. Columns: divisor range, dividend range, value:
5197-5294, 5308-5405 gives 1.04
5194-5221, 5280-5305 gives 1.07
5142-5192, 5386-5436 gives 1.12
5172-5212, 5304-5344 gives 1.08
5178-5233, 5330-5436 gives 1.07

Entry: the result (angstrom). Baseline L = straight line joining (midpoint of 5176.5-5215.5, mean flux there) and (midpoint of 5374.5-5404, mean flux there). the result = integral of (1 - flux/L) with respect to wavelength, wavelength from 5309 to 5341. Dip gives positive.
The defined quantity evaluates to 0.5 angstrom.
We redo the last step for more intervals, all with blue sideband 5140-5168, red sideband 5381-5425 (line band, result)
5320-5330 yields -0.2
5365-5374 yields 0.0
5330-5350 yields 0.9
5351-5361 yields 0.2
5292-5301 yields -0.4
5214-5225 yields 0.1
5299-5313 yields -0.5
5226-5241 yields -0.2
